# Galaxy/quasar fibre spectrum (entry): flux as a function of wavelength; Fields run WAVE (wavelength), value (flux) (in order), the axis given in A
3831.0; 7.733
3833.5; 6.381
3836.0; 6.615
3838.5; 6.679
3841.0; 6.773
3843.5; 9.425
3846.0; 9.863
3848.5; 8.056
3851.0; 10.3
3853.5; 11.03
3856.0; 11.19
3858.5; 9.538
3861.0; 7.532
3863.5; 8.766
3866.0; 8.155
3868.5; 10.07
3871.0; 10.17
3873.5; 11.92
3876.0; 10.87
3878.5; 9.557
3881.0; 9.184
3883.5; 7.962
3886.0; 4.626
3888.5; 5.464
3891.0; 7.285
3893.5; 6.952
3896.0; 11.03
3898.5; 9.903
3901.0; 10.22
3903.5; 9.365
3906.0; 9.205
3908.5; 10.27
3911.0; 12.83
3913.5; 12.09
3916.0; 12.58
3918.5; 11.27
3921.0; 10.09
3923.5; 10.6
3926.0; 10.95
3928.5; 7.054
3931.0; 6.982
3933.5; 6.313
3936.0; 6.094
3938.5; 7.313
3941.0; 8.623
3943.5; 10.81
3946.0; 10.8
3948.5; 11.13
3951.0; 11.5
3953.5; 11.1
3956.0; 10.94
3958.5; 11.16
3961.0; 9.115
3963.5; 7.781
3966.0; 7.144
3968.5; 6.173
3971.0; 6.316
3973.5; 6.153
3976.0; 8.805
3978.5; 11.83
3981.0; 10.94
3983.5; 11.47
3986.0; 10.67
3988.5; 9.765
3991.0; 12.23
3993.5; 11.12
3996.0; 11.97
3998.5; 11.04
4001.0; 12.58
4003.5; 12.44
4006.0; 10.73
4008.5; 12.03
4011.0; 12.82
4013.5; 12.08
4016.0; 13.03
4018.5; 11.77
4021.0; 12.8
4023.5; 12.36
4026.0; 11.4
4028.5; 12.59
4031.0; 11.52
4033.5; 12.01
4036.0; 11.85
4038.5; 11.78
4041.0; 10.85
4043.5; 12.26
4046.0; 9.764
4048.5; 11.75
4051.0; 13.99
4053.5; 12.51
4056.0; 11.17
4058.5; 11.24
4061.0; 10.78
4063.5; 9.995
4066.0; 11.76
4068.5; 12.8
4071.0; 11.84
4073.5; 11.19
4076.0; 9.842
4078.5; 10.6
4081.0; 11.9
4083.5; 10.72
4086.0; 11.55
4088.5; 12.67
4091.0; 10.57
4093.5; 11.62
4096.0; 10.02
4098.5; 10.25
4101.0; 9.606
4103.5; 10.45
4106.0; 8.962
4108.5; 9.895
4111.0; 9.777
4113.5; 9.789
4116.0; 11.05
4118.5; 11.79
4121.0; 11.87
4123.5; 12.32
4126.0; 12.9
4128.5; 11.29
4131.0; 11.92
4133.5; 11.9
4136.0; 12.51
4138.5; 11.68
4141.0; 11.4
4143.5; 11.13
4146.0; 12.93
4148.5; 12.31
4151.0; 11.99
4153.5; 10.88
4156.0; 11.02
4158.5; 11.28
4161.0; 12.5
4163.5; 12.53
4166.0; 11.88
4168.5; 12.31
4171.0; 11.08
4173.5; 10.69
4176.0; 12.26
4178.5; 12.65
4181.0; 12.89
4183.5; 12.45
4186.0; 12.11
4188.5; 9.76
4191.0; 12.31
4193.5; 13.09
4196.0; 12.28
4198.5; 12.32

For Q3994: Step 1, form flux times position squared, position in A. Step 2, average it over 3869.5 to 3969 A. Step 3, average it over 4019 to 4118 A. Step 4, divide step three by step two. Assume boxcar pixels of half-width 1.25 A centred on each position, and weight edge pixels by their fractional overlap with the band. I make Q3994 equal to 1.3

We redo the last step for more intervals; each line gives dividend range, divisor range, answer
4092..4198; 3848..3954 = 1.37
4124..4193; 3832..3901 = 1.57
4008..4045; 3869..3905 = 1.45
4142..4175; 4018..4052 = 1.05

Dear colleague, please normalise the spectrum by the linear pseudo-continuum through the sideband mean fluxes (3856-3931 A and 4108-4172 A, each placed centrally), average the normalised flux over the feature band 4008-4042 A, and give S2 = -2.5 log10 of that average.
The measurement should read -0.138 mag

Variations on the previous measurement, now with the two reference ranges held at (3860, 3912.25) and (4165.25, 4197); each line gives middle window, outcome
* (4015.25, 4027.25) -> -0.17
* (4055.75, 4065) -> 0.00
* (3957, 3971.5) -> 0.22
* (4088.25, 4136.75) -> 0.03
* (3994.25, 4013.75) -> -0.16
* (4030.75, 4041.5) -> -0.11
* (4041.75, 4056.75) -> -0.11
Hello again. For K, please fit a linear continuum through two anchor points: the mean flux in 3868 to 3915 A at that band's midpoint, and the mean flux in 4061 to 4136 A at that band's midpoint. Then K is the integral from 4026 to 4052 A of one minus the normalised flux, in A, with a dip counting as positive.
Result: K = -2.9 A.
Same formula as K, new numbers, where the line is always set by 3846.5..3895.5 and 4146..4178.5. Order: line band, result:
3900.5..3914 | -1.9 A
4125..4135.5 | -0.5 A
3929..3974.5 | 5.1 A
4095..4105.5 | 1.1 A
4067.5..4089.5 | -0.9 A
